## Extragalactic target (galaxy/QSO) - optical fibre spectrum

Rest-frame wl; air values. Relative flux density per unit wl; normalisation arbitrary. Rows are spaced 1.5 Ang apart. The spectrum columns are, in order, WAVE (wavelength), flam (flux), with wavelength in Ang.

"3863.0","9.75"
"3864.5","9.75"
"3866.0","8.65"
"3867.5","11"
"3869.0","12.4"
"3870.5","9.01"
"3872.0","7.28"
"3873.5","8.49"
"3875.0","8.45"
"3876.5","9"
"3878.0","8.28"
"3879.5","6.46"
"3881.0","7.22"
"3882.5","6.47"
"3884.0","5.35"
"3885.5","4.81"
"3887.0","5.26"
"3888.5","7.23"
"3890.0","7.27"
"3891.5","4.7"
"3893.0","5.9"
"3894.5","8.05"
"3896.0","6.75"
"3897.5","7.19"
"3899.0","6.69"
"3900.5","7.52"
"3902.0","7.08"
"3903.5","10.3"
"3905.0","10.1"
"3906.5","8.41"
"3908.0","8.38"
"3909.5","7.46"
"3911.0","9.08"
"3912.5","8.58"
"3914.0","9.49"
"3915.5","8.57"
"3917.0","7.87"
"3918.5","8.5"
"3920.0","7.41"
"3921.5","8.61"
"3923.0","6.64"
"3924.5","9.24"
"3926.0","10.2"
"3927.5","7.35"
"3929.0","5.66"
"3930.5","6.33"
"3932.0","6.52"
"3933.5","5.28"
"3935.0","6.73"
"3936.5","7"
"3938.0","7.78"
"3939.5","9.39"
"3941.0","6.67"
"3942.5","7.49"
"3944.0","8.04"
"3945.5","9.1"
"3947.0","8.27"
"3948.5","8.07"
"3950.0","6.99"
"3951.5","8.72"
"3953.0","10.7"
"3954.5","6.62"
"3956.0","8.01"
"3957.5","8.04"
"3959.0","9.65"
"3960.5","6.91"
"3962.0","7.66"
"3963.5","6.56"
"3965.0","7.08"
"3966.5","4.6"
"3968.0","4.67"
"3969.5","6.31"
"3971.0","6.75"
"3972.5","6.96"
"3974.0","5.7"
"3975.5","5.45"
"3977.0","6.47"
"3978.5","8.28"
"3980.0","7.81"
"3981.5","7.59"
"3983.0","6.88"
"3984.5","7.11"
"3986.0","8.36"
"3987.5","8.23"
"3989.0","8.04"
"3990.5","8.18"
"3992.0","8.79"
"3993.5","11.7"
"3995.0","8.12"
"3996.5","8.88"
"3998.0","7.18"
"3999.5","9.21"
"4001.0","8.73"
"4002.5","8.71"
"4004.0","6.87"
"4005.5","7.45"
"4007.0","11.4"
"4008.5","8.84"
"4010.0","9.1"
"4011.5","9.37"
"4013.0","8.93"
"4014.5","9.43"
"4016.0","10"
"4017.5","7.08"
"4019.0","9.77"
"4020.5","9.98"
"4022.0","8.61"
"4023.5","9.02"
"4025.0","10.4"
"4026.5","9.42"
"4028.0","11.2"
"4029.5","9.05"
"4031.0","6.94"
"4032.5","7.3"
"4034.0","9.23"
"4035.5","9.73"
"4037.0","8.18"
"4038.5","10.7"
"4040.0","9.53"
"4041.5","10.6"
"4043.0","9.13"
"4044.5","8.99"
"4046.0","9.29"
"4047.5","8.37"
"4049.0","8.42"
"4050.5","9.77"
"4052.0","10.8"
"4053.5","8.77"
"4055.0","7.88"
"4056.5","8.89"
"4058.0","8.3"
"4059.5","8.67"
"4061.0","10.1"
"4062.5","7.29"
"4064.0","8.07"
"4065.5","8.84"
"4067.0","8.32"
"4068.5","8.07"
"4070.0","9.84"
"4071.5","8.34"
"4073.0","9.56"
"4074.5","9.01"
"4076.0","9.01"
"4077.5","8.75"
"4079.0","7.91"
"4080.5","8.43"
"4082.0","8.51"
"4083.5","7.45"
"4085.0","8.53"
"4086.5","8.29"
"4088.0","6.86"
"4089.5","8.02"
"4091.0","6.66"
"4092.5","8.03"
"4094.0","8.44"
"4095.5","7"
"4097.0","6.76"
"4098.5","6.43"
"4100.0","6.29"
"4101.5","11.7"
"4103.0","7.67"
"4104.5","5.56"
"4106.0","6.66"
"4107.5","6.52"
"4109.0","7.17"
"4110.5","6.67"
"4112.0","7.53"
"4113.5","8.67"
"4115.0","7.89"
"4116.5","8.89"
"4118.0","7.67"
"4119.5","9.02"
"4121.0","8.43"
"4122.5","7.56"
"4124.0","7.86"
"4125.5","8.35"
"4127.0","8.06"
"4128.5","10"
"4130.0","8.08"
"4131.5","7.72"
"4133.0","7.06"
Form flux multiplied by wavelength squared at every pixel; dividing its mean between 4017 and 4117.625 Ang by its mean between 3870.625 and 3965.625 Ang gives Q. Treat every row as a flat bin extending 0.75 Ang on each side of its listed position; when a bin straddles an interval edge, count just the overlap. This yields 1.19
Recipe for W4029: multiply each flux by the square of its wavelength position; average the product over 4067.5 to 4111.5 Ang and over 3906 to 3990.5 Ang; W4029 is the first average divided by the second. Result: 1.1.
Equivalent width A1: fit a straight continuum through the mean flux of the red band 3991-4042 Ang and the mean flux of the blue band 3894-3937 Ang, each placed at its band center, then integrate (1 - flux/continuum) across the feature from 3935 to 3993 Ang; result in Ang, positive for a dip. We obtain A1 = 6.33 Ang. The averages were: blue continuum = 7.83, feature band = 7.51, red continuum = 9.09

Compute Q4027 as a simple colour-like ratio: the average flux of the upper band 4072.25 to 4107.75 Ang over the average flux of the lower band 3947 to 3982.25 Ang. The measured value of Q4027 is 1.09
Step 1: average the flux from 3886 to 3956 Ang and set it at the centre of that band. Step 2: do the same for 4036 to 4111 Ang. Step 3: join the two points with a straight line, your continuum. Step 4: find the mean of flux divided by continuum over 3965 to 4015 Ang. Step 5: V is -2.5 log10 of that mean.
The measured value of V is 0.02 mag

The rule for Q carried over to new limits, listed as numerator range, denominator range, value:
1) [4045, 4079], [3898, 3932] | 1.17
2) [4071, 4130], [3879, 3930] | 1.16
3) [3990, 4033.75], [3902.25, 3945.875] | 1.17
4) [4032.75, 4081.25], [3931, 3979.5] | 1.30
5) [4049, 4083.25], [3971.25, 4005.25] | 1.16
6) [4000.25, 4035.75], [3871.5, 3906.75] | 1.33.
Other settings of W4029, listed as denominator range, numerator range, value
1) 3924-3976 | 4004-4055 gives 1.30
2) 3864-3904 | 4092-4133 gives 1.15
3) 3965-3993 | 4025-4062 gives 1.34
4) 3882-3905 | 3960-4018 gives 1.21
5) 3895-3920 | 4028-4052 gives 1.19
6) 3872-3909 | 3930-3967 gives 1.07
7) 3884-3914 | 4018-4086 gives 1.30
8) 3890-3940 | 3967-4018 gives 1.08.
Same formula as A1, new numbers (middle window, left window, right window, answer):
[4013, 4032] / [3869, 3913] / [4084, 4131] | -3.7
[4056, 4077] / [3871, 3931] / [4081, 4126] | -2.9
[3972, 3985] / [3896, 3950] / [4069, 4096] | 1.8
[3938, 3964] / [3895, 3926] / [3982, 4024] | 1.2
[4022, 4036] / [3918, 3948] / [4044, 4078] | -0.9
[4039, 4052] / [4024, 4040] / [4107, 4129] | -0.5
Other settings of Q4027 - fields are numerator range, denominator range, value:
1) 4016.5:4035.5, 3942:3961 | 1.10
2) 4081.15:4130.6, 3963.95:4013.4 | 1.00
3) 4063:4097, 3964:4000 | 1.11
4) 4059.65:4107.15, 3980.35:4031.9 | 0.92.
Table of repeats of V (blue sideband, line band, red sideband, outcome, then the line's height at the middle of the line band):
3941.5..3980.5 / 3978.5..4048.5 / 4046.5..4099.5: -0.13 mag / 7.81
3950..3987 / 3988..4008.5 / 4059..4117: -0.18 mag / 7.4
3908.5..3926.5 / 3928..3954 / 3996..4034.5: 0.14 mag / 8.56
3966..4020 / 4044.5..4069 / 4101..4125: -0.11 mag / 7.9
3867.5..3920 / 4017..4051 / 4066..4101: -0.15 mag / 7.99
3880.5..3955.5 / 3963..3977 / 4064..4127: 0.27 mag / 7.7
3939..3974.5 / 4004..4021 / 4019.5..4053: -0.04 mag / 8.75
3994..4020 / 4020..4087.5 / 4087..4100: -0.12 mag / 7.96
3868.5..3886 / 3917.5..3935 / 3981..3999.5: 0.08 mag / 7.99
